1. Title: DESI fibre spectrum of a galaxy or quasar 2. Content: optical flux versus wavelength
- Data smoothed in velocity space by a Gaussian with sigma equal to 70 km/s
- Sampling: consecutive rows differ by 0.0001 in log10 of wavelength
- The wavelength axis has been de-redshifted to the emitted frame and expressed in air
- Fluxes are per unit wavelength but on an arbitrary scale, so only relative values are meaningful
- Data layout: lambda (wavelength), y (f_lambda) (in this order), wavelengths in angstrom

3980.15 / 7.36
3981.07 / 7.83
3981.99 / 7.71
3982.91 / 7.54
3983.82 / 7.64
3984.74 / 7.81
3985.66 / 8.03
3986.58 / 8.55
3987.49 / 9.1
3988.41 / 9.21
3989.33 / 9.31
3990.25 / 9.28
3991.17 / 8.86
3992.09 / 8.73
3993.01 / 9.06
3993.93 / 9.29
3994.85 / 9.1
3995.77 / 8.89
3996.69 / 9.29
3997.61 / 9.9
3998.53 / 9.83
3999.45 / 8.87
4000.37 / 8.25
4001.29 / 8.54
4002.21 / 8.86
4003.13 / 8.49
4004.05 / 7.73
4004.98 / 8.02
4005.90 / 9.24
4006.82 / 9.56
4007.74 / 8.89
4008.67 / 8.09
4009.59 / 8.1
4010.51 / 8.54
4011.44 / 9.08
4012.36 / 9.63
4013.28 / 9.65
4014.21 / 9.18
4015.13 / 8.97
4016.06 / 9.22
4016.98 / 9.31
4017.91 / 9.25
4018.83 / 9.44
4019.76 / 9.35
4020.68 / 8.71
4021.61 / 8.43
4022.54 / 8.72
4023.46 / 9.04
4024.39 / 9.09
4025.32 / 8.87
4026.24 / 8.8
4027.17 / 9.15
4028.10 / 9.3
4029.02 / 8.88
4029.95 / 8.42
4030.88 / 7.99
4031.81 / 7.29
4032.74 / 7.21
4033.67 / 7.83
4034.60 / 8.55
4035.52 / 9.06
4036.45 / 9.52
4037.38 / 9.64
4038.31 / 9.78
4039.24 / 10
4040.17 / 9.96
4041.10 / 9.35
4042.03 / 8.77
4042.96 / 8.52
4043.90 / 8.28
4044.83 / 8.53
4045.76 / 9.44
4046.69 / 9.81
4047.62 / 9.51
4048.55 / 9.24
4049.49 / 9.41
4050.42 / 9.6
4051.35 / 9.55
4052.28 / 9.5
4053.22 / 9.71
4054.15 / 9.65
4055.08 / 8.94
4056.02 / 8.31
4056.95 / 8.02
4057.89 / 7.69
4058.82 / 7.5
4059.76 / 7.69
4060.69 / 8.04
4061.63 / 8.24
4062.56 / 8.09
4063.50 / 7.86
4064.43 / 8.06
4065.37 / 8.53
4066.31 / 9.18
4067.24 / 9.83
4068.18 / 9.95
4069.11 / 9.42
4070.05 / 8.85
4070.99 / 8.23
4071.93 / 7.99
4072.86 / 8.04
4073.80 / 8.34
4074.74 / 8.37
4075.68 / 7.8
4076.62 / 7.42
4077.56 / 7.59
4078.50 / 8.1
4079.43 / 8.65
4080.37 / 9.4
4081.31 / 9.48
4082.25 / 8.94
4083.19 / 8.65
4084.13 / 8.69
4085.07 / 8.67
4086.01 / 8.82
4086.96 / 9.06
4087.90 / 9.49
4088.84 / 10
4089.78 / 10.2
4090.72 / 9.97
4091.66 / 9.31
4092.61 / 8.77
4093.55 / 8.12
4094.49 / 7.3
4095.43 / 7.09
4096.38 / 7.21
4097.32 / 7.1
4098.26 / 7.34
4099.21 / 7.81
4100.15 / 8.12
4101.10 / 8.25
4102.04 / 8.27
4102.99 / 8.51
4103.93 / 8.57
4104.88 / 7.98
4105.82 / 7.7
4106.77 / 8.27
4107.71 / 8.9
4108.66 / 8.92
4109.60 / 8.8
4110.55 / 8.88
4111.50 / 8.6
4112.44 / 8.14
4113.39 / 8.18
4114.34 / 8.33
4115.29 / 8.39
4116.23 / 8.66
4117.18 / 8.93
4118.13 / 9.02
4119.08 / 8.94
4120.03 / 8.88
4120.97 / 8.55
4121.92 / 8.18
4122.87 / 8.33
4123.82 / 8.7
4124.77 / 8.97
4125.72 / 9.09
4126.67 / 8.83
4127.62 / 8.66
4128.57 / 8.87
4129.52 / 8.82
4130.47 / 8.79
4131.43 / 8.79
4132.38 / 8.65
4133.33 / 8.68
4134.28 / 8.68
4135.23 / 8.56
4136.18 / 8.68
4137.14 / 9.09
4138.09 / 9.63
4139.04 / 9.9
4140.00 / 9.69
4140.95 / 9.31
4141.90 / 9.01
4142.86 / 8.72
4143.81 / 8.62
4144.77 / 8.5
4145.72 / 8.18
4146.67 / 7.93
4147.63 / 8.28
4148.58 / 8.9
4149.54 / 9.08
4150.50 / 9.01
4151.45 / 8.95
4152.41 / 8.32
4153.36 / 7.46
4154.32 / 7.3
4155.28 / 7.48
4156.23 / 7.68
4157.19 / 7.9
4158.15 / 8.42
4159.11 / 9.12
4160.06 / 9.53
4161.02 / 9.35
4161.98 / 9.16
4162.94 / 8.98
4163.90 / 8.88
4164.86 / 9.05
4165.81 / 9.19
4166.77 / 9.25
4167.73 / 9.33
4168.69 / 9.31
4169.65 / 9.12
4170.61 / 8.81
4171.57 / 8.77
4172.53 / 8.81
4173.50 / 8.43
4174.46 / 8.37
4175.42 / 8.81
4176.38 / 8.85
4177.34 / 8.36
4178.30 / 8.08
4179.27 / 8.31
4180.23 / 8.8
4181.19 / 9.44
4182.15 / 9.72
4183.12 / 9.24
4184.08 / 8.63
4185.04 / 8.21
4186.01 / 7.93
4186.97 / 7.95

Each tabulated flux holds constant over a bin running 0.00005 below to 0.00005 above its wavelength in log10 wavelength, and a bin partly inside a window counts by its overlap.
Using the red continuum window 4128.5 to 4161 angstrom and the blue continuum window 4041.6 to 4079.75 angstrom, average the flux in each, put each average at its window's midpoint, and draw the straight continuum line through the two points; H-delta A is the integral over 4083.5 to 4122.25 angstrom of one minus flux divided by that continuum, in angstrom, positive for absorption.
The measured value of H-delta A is 0.6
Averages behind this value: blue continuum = 8.64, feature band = 8.51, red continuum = 8.67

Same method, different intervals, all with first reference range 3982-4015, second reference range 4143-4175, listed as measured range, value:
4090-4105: 1.0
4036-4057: -1.3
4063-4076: 0.2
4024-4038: 0.2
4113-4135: 0.0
